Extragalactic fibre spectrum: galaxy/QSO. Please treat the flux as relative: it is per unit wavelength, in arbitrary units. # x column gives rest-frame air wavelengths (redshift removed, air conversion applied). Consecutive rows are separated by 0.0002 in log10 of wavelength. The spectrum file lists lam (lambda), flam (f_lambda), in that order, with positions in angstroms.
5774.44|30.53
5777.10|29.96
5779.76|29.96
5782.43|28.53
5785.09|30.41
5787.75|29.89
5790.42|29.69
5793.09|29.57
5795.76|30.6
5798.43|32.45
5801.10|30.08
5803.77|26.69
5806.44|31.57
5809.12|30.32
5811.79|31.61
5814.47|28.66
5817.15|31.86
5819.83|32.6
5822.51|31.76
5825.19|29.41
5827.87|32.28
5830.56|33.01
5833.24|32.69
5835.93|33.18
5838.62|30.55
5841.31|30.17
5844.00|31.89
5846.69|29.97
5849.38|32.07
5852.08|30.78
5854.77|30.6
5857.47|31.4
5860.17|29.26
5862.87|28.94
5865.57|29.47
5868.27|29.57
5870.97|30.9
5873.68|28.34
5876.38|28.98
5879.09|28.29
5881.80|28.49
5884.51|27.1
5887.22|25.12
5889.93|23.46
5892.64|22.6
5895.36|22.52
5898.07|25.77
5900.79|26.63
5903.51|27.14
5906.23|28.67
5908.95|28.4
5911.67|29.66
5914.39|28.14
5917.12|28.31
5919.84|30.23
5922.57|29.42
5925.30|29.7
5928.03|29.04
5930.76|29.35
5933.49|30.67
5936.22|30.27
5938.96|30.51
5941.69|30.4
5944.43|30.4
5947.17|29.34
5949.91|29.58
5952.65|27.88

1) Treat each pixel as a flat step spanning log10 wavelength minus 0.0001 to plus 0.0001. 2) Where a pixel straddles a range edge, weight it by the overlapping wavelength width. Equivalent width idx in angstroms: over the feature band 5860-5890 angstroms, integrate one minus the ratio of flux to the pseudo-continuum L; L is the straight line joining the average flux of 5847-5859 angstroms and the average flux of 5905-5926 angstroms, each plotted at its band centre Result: 2.0 angstroms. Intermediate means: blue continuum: 31.1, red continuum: 29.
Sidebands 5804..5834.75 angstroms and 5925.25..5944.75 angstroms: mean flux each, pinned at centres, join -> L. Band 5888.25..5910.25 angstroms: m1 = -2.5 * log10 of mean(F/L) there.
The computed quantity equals 0.19 mag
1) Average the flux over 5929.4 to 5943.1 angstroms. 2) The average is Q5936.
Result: 30.2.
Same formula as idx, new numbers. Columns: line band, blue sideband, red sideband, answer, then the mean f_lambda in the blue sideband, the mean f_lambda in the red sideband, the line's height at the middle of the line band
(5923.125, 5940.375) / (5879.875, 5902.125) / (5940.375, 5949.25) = -0.6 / 25.3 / 30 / 28.8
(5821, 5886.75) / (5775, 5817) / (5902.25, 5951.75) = -1.2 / 30.1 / 29.4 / 29.8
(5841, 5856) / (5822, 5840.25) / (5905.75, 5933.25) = 0.2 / 31.8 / 29.2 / 31.3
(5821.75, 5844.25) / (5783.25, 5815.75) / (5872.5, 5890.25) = -2.1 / 30.1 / 27.3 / 29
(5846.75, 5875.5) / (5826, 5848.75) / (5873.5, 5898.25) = -1.2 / 31.7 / 26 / 28.9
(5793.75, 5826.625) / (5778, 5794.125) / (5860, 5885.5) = -1.3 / 29.7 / 28.9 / 29.5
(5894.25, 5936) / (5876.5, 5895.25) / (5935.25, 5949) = -0.4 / 25.8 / 30.1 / 28.1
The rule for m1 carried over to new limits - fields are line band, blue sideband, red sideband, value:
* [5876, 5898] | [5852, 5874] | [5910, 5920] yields 0.150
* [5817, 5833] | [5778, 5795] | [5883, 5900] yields -0.149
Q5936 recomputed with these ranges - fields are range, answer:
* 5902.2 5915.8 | 28.4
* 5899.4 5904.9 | 26.9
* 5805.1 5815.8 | 30.5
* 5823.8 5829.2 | 30.9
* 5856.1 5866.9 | 29.8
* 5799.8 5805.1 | 28.4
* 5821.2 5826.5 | 30.6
